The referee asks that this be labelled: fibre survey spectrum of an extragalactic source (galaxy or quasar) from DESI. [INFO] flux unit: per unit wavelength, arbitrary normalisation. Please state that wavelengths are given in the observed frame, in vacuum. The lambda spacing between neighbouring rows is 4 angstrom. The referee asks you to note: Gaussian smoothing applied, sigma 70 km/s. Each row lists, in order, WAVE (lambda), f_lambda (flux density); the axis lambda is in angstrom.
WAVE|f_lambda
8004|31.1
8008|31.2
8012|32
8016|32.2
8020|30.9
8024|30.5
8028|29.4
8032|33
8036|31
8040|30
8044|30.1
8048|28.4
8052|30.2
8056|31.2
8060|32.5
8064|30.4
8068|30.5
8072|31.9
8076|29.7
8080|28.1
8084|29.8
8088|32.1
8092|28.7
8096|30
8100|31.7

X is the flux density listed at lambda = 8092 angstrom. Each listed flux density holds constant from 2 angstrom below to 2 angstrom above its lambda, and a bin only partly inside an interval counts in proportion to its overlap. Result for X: 28.7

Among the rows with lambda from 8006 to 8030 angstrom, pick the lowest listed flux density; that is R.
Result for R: 29.4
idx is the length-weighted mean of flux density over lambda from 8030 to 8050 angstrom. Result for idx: 30.5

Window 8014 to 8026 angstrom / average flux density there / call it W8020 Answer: 31.2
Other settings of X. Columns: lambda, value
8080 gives 28.1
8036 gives 31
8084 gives 29.8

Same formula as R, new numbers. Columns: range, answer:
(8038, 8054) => 28.4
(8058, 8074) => 30.4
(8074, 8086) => 28.1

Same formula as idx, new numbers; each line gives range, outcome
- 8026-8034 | 31.2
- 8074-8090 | 29.9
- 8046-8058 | 29.9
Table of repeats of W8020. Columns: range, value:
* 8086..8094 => 30.4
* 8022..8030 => 29.9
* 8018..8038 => 31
